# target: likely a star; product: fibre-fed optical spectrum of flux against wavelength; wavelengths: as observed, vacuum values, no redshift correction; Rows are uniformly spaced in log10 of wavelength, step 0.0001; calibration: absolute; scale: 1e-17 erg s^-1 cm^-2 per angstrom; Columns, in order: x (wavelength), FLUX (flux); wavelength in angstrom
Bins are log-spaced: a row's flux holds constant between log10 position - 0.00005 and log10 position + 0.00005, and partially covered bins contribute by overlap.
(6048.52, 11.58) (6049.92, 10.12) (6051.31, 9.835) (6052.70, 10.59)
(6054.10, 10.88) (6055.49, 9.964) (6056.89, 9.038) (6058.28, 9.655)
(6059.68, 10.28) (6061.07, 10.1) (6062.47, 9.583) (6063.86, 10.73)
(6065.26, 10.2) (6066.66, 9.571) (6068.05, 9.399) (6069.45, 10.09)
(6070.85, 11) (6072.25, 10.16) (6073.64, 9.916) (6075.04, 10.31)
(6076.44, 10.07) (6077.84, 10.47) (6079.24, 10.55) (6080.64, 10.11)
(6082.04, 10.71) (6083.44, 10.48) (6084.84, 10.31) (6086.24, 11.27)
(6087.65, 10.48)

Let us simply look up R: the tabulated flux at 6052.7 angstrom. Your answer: 10.59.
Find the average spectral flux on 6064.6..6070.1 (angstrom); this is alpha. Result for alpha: 9.81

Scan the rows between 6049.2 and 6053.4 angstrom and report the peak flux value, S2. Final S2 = 10.59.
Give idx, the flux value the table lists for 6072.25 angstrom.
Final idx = 10.16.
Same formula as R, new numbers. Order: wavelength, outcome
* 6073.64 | 9.916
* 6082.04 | 10.71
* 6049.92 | 10.12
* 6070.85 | 11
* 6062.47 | 9.583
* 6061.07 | 10.1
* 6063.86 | 10.73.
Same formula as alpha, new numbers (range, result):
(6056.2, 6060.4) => 9.67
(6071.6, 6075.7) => 10.1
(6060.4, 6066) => 10.1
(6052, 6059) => 10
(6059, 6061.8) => 10.2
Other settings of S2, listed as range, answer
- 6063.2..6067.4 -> 10.73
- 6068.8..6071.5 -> 11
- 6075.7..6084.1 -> 10.71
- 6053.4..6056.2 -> 10.88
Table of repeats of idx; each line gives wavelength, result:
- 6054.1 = 10.88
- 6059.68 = 10.28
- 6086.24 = 11.27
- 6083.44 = 10.48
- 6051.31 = 9.835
